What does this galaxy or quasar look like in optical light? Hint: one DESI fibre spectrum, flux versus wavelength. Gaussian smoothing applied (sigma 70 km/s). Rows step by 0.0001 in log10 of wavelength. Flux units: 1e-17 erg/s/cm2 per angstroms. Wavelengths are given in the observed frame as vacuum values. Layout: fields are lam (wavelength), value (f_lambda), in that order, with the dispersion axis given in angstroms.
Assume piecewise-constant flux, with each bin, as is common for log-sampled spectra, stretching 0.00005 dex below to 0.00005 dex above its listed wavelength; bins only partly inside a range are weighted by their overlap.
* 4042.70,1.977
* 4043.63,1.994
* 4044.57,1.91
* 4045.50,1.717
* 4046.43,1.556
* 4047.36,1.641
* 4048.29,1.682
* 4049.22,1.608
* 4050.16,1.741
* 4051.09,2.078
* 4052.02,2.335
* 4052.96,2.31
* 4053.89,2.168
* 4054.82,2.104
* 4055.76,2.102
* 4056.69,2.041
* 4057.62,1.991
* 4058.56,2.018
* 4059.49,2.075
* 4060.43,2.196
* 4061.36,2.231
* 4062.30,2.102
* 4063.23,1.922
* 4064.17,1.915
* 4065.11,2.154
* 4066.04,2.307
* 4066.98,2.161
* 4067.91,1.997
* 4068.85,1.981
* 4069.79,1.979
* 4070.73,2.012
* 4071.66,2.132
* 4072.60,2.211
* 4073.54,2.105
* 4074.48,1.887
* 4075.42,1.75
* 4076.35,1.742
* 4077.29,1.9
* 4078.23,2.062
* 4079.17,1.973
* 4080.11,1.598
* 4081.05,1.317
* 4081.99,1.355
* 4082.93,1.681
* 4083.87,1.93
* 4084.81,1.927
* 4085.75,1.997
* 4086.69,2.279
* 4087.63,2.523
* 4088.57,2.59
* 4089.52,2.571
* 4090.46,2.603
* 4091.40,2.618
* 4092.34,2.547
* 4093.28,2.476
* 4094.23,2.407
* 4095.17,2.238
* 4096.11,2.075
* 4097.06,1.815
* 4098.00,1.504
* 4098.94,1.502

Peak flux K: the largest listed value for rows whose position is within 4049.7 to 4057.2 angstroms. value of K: 2.335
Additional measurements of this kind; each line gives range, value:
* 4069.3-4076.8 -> 2.211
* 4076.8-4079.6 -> 2.062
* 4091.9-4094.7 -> 2.547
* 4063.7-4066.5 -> 2.307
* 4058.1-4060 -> 2.075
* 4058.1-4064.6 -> 2.231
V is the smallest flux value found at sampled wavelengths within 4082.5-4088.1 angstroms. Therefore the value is 1.681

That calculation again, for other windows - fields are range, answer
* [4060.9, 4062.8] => 2.102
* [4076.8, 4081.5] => 1.317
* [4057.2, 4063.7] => 1.922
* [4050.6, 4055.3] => 2.078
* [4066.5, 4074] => 1.979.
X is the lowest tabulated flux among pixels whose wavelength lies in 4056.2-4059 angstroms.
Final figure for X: 1.991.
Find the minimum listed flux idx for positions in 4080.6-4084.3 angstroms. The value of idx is 1.317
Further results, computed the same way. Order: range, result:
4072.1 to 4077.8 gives 1.742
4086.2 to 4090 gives 2.279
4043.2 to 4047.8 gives 1.556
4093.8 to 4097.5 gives 1.815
